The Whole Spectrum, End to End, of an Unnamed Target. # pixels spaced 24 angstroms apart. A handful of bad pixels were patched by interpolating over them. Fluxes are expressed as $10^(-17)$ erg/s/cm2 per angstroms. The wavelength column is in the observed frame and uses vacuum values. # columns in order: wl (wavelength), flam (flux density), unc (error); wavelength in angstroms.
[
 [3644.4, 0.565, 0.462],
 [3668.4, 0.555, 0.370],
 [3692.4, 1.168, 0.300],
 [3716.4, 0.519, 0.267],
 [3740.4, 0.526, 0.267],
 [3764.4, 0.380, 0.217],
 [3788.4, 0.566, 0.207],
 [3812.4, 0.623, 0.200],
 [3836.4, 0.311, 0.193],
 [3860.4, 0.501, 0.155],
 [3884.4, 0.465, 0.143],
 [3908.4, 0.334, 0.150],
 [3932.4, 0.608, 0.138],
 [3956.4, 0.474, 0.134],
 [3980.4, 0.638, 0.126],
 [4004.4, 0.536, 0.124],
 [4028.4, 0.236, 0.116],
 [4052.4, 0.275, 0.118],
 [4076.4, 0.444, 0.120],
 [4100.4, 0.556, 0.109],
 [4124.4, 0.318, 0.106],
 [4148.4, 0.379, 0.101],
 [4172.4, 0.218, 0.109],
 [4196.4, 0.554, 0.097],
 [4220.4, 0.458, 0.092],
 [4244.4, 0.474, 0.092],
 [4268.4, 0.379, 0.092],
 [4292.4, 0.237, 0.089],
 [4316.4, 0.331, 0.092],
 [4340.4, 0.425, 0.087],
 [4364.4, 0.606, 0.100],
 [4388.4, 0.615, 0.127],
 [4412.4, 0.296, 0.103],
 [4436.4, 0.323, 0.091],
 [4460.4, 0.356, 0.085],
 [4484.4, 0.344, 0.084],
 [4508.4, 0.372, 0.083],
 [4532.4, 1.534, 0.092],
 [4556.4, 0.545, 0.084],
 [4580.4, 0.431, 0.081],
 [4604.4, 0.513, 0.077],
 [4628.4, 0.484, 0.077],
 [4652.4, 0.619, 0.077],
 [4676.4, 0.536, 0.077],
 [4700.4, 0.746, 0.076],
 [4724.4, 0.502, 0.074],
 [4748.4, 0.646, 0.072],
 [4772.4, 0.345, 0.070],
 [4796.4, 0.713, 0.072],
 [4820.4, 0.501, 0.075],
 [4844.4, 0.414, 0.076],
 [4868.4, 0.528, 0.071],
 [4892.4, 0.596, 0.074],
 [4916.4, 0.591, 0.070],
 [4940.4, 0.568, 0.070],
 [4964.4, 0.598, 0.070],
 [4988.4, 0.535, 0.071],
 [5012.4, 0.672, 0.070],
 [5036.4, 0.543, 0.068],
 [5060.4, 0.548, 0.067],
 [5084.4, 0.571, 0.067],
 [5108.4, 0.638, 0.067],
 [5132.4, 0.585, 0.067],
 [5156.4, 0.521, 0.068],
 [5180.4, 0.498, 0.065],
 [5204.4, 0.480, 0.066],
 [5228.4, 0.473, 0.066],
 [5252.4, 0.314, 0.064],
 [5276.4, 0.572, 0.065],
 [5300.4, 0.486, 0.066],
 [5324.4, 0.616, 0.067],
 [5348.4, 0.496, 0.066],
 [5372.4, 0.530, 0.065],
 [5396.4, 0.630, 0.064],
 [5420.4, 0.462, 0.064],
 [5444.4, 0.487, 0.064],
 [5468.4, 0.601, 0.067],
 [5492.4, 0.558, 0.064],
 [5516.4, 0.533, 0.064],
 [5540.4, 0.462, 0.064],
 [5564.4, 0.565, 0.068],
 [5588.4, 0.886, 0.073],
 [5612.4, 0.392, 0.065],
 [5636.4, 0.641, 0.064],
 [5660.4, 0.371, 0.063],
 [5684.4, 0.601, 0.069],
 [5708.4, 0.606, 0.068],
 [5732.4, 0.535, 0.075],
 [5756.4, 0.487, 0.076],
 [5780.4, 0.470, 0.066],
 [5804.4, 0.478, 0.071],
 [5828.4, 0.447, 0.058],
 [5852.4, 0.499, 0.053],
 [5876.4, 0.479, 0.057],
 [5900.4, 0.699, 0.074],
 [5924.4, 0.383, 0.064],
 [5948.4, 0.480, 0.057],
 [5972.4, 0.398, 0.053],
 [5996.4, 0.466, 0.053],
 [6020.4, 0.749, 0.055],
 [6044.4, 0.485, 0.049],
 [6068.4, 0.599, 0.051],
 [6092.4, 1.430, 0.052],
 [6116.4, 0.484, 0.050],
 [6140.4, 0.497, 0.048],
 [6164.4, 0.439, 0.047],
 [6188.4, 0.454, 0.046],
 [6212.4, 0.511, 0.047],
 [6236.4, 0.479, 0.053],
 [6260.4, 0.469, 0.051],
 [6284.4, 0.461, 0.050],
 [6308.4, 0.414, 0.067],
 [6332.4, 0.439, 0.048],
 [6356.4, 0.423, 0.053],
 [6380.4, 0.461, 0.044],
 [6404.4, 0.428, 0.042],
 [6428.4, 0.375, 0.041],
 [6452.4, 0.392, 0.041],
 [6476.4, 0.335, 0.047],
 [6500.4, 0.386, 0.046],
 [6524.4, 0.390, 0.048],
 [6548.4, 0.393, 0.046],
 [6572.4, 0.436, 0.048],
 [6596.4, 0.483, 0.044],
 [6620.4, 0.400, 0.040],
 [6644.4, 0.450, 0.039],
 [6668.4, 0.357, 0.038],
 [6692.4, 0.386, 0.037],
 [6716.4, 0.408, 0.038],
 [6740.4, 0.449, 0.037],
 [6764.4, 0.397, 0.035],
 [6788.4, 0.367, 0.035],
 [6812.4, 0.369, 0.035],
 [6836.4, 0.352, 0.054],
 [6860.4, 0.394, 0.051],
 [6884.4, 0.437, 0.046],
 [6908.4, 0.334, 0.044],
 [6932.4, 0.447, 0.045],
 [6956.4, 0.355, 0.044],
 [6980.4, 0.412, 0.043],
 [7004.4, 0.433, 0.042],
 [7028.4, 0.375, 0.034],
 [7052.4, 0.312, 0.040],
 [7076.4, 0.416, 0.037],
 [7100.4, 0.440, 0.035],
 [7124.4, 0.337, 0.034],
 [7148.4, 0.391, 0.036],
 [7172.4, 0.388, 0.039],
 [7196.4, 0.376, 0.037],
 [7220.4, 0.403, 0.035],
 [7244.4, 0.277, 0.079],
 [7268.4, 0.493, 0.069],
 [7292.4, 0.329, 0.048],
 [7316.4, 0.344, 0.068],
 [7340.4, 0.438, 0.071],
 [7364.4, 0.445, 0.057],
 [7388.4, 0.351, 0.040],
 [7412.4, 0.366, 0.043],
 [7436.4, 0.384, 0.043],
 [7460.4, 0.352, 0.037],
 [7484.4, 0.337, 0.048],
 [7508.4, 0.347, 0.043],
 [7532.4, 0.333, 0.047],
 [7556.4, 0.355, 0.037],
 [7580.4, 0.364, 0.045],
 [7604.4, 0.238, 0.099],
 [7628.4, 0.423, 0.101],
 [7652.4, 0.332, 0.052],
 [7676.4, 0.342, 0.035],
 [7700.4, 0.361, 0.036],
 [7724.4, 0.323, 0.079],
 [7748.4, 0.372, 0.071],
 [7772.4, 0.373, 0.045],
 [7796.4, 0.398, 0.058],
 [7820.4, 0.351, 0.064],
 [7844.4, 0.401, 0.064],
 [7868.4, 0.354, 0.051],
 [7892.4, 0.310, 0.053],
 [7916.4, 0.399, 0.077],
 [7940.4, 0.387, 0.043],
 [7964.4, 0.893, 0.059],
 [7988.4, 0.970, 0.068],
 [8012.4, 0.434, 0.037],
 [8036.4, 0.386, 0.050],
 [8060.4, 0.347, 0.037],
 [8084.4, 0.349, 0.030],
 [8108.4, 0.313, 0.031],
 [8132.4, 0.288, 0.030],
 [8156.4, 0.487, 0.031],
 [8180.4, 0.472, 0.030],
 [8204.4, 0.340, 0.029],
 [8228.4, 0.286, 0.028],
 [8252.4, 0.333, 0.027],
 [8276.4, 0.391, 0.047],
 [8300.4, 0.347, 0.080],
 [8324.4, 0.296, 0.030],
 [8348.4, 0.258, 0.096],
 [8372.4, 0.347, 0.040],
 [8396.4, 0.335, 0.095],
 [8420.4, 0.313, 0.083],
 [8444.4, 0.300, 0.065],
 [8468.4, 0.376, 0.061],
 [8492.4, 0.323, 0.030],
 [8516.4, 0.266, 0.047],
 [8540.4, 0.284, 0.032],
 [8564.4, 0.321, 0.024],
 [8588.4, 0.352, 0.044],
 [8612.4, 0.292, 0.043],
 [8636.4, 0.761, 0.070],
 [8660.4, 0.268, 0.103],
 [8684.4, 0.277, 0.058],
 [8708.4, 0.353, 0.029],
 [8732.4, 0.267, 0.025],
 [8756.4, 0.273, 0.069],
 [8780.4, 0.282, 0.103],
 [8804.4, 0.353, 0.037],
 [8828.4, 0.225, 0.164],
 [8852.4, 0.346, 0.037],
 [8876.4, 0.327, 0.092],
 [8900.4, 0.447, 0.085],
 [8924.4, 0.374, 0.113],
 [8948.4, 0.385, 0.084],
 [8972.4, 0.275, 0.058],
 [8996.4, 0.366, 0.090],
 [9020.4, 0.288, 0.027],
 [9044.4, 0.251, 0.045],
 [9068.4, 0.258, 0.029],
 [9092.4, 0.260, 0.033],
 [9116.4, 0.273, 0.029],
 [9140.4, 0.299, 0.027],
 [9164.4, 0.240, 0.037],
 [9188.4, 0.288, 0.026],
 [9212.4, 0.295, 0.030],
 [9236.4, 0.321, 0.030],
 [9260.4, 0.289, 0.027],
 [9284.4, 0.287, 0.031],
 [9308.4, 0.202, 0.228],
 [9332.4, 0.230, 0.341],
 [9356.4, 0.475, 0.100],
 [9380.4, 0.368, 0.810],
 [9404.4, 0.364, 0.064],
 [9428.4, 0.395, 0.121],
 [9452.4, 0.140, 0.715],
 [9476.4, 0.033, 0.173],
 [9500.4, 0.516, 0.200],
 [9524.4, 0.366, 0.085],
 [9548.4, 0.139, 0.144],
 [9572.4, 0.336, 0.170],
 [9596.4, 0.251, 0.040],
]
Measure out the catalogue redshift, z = 0.215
